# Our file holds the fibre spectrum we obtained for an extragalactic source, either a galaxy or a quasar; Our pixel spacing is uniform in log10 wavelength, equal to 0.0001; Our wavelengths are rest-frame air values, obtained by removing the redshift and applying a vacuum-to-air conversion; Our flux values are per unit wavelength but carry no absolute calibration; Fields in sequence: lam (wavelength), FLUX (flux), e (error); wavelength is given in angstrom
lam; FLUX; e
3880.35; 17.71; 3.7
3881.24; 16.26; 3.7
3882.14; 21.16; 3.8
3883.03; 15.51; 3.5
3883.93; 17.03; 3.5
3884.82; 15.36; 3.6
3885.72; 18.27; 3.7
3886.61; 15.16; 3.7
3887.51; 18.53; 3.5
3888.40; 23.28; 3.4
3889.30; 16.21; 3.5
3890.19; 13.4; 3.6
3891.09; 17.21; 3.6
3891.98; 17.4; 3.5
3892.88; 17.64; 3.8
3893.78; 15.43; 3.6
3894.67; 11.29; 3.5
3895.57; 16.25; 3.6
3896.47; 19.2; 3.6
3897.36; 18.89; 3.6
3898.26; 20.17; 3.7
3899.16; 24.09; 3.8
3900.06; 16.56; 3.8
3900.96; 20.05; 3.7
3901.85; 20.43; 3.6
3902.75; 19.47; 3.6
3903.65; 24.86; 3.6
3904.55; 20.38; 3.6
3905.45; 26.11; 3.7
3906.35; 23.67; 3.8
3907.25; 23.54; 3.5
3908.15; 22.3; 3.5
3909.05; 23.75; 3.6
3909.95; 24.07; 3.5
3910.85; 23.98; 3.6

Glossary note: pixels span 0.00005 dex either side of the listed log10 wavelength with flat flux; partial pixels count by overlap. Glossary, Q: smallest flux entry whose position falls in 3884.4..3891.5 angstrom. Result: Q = 13.4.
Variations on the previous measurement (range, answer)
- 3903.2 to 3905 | 20.38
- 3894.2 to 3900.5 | 11.29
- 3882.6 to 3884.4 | 15.51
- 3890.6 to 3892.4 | 17.21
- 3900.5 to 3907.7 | 19.47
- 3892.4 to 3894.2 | 15.43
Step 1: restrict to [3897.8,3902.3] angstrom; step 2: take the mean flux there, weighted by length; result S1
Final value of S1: 20.3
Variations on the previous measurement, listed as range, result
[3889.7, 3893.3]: 16.4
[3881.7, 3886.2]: 17.4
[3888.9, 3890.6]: 14.8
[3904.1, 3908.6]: 23.2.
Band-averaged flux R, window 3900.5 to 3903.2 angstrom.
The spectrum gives 20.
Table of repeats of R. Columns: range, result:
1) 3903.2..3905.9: 23.8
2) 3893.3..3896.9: 15.5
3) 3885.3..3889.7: 18.3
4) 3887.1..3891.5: 17.7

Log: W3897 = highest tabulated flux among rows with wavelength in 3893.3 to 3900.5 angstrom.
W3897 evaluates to 24.09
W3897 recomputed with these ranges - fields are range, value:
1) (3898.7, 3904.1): 24.86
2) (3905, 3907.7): 26.11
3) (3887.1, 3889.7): 23.28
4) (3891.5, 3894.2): 17.64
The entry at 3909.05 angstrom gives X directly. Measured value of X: 23.75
